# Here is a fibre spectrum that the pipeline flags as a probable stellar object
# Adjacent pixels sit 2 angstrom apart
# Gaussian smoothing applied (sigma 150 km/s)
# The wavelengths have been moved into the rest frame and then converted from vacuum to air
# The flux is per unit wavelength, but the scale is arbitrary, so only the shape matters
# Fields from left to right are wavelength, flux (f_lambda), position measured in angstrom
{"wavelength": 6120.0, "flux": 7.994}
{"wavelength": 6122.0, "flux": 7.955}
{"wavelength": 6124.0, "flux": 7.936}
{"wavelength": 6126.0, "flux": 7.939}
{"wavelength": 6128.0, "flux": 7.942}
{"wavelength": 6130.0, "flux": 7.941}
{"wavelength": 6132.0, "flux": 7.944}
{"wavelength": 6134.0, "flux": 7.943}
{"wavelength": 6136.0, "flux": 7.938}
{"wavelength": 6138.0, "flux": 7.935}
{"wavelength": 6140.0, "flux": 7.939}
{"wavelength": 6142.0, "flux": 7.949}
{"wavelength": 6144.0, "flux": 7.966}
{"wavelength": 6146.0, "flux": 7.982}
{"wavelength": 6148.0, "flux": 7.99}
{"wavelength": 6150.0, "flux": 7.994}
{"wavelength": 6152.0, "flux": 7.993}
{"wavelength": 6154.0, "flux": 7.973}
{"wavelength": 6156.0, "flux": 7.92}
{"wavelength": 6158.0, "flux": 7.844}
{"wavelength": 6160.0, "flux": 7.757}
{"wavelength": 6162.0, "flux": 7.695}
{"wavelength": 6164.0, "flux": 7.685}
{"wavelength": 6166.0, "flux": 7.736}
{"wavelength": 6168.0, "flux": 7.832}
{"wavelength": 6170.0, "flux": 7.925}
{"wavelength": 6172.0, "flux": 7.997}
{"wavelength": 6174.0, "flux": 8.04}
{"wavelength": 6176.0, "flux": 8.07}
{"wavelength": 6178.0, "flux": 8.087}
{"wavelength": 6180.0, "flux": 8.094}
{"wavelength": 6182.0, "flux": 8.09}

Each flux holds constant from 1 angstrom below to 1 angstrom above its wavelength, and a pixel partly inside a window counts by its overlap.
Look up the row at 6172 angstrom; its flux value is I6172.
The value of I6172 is 7.997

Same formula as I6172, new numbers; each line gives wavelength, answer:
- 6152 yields 7.993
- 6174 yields 8.04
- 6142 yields 7.949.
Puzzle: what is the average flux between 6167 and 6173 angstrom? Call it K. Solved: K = 7.92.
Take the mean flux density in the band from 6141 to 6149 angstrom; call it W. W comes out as 7.97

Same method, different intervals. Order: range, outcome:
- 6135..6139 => 7.94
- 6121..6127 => 7.94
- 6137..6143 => 7.94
